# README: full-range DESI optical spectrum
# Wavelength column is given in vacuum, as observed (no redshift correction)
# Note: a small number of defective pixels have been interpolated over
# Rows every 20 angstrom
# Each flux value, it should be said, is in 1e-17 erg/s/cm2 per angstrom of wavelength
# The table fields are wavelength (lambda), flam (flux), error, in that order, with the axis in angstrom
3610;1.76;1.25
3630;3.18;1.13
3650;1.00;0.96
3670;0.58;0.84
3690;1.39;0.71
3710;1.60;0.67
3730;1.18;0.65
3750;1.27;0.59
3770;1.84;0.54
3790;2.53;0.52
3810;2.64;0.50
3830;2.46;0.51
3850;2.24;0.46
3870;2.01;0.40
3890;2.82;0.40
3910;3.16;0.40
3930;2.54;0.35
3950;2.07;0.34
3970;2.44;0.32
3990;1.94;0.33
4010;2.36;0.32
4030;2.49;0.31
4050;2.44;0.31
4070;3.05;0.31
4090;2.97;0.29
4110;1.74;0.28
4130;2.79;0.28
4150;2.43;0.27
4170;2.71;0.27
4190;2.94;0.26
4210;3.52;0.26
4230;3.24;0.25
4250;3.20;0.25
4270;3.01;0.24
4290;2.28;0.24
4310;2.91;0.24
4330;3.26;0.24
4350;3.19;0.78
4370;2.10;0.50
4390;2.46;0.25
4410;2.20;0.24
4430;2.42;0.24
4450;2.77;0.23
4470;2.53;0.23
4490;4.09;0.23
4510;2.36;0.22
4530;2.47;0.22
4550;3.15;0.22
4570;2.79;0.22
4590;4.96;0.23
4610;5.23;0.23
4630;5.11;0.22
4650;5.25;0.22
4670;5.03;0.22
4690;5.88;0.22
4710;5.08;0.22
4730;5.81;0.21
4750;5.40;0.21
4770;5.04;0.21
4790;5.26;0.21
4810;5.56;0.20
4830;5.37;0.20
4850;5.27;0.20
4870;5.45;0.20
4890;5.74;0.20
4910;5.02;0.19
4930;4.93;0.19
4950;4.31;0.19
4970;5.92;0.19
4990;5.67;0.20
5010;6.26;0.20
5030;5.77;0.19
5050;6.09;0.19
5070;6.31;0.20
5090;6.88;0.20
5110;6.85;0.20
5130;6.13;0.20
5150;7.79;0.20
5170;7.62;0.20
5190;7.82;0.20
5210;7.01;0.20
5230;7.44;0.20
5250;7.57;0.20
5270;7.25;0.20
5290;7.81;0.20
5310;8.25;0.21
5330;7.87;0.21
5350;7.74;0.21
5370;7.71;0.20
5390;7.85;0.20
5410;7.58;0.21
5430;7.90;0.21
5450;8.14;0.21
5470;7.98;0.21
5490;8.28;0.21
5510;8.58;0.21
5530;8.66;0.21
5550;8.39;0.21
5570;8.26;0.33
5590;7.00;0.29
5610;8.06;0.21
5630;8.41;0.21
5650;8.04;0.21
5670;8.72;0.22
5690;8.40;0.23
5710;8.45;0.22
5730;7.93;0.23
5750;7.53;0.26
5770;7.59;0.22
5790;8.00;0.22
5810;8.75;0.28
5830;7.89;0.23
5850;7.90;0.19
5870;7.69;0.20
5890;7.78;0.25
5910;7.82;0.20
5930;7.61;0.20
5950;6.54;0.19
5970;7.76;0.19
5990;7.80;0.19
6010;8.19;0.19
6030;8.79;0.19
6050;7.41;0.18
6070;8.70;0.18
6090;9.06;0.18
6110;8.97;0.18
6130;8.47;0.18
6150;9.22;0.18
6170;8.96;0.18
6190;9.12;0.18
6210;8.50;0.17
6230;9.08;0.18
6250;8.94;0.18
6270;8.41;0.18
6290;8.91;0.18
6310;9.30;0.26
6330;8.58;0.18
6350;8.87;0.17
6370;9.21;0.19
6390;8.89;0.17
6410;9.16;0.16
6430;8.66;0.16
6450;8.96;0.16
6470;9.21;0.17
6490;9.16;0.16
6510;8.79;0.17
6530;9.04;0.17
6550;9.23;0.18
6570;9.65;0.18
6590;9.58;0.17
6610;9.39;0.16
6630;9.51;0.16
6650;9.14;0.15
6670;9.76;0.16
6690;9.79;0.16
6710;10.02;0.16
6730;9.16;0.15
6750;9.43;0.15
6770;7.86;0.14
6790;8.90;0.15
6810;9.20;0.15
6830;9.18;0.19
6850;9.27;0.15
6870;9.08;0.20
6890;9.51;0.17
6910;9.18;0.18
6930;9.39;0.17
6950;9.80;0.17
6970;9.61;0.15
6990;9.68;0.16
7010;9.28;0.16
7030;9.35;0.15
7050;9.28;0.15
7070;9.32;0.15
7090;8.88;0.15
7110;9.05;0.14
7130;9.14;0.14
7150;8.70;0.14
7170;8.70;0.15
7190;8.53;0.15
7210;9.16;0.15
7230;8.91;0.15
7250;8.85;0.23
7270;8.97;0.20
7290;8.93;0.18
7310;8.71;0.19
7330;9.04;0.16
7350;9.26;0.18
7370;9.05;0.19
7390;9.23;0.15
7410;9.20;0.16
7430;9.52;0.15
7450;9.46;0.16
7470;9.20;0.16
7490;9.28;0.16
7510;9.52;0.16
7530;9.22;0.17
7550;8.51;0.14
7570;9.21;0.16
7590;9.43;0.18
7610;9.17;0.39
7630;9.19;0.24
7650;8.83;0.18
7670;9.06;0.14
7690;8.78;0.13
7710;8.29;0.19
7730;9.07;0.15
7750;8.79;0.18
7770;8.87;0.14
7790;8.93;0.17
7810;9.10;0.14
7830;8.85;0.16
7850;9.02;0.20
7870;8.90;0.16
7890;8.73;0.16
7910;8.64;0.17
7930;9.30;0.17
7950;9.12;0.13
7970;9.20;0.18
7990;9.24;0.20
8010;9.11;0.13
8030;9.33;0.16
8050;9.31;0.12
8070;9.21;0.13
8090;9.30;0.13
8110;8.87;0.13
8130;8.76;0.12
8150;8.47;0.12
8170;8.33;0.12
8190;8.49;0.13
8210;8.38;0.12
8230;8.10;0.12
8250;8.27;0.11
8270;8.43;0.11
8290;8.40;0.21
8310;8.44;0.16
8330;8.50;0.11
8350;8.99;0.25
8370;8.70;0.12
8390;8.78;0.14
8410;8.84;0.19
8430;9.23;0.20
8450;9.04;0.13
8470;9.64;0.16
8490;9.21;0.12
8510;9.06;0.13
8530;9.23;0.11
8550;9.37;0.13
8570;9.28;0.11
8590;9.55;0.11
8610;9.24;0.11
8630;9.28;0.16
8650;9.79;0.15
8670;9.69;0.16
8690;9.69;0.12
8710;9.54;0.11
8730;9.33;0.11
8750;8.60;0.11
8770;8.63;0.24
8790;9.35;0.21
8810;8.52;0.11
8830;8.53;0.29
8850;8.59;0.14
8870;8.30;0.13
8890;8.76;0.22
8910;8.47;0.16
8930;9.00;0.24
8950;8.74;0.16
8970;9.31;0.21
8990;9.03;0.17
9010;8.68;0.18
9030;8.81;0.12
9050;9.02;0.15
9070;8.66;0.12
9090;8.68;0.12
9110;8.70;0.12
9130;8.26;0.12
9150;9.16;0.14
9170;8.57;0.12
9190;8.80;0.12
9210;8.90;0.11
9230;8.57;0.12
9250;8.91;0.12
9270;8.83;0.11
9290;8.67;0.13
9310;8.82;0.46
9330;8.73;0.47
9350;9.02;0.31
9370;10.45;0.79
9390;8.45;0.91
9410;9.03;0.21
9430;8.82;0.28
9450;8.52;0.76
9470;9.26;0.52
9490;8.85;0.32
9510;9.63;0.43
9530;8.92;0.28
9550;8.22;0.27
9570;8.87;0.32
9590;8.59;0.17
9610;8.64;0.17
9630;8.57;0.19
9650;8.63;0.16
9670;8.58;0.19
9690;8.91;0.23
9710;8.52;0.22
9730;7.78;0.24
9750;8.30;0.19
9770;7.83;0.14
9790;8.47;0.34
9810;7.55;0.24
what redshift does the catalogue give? 0.15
